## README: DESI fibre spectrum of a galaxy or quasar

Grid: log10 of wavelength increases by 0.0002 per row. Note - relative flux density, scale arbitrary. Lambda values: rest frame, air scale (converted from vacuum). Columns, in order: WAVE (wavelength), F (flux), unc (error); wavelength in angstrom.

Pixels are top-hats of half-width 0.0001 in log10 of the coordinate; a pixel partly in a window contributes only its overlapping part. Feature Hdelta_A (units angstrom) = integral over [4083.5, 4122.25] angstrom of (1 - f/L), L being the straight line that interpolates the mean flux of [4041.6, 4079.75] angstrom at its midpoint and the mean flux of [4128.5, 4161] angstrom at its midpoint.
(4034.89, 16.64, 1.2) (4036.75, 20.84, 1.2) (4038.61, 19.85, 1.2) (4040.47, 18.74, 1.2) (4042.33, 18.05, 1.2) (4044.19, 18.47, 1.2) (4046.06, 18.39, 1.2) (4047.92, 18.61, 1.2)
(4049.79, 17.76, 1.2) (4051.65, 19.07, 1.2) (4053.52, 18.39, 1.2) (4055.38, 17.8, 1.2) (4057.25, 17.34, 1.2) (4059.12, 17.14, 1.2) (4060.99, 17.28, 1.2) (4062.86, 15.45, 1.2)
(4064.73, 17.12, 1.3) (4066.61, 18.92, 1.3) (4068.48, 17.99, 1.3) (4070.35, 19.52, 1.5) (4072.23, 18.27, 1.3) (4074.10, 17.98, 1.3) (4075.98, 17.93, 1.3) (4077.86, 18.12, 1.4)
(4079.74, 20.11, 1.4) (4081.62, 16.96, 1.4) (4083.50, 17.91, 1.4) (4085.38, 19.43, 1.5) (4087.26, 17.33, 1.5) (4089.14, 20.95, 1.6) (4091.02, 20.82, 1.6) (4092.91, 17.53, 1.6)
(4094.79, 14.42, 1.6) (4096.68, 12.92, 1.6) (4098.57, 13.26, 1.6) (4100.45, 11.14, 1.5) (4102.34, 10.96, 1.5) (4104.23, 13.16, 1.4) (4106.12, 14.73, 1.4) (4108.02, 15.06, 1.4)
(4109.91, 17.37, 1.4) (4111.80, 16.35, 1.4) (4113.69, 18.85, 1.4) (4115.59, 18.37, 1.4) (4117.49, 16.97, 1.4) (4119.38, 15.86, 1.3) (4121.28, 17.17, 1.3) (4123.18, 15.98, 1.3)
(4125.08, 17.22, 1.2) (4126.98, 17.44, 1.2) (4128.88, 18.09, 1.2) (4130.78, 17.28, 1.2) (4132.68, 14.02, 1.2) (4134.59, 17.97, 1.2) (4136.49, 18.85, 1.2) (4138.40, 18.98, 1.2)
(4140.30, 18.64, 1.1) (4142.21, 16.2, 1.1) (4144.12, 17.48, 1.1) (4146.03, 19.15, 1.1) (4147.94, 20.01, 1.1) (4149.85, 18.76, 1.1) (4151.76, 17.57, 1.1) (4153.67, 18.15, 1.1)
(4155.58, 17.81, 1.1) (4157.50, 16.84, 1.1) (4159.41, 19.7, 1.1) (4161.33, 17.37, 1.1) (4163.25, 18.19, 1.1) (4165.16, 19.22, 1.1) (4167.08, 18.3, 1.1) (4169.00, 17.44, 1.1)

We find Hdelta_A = 3.92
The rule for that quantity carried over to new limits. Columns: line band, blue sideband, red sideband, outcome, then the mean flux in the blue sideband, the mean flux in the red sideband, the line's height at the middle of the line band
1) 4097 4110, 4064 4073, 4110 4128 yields 3.1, 18.4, 17.1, 17.5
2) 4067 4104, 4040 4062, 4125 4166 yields 2.2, 18.1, 18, 18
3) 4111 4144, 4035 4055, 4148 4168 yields 1.9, 18.7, 18.3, 18.4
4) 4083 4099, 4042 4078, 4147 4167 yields 0.7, 18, 18.4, 18.1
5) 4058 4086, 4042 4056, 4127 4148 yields 0.3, 18.3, 17.8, 18.2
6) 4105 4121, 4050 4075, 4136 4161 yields 1.3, 17.9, 18.3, 18.1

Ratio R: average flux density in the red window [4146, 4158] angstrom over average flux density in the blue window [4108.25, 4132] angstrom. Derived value 1.07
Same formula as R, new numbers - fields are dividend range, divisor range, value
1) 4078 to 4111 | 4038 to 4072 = 0.89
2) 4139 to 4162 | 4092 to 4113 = 1.27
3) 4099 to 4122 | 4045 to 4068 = 0.87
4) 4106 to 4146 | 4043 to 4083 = 0.95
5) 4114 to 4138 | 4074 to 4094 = 0.92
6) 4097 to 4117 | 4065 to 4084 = 0.81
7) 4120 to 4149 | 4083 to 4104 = 1.11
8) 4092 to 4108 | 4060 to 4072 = 0.77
